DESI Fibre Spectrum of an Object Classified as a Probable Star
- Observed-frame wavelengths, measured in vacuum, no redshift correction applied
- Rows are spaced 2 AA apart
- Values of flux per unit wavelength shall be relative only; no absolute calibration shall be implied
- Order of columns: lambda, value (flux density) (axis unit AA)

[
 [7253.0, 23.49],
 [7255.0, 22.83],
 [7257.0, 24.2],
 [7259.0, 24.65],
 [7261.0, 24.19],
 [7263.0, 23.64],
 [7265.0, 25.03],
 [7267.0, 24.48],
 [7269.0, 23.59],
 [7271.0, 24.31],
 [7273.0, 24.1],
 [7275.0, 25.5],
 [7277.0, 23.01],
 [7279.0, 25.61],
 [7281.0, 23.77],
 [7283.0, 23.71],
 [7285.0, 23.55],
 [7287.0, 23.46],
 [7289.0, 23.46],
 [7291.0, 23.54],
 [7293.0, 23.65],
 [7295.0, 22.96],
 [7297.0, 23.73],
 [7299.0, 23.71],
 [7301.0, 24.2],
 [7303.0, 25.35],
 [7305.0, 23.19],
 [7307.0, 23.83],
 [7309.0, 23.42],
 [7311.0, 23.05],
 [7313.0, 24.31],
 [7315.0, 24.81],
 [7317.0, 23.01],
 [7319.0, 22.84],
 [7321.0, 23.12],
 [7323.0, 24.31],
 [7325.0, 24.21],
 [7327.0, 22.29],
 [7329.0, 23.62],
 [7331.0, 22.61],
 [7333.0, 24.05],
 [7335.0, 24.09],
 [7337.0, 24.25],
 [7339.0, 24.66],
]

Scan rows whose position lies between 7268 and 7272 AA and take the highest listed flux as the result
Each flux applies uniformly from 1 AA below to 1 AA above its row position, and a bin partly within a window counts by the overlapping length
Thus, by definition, 24.31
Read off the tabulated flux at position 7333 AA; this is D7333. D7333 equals 24.05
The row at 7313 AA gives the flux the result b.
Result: 24.31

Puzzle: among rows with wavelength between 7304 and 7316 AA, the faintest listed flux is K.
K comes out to 23.05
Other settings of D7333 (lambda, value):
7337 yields 24.25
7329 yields 23.62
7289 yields 23.46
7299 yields 23.71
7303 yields 25.35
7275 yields 25.5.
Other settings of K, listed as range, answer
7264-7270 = 23.59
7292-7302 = 22.96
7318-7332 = 22.29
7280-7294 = 23.46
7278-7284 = 23.71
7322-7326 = 24.21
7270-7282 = 23.01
